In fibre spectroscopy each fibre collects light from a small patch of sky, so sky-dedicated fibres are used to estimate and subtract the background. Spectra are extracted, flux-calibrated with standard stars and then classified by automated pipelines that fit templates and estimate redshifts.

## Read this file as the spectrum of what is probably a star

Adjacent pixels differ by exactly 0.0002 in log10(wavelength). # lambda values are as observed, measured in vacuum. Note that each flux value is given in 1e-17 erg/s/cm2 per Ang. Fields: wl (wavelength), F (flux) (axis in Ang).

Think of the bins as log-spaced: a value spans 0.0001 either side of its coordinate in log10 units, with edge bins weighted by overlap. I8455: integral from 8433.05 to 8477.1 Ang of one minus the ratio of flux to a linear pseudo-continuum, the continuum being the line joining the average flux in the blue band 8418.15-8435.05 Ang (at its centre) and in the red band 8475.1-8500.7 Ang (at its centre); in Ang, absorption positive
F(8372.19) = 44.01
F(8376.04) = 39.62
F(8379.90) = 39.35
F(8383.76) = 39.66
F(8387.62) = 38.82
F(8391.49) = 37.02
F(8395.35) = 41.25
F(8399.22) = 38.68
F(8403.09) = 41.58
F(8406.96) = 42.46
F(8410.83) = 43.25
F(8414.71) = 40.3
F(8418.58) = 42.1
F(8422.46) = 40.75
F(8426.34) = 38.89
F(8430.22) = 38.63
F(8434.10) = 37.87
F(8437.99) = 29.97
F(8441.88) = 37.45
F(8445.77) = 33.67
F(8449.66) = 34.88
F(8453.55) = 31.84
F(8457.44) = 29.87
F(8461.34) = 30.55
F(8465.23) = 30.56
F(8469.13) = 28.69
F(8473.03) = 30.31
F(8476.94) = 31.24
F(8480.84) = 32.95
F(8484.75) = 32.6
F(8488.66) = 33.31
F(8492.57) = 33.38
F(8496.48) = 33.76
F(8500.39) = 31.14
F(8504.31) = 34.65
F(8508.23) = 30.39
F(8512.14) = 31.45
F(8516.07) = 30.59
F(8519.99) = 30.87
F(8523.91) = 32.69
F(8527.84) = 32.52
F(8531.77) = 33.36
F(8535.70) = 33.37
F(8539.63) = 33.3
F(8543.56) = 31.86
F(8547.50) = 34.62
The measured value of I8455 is 5.1 Ang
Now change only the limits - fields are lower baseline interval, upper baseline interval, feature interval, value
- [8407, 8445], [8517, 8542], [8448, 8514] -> 6.7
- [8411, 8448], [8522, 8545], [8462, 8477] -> 2.5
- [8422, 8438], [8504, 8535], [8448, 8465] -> 2.1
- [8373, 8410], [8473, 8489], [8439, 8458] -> 0.8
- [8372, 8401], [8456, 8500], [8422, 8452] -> -0.9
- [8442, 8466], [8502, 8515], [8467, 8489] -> 0.6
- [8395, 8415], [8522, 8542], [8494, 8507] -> 0.8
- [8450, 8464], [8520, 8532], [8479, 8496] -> -0.7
